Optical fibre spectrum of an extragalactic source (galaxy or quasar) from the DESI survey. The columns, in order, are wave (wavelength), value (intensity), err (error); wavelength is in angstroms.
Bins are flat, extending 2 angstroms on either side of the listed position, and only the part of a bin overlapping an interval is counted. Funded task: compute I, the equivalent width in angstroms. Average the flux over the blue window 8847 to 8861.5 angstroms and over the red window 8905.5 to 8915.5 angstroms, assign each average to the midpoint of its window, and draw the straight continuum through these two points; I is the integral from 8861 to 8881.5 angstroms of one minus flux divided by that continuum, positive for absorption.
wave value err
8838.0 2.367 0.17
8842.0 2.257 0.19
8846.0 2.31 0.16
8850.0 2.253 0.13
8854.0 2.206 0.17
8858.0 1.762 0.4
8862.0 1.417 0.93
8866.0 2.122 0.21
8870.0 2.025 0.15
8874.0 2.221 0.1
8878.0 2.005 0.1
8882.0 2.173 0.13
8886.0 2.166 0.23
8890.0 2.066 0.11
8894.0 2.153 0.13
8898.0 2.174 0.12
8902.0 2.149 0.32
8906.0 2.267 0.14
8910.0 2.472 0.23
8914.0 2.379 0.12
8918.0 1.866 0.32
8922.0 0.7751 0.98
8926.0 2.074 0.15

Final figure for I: 1.3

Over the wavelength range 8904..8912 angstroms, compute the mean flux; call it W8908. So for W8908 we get 2.37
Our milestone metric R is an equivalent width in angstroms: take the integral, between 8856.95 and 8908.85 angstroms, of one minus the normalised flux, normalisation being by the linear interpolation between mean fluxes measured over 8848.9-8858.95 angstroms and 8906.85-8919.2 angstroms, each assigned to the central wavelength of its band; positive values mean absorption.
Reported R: 2.7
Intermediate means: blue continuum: 2.09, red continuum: 2.27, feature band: 2.07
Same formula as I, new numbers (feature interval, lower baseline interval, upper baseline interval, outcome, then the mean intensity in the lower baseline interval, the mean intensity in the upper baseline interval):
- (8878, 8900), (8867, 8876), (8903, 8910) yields 0.81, 2.12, 2.31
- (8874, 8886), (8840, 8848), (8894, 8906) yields 0.50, 2.28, 2.18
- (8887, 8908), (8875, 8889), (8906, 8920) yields 0.18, 2.12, 2.24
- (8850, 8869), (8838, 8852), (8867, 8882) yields 2.35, 2.29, 2.1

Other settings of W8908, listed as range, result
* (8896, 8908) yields 2.2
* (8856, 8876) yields 1.91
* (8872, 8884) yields 2.13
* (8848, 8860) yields 2.07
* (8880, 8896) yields 2.14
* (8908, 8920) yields 2.24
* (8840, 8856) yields 2.26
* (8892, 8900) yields 2.16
